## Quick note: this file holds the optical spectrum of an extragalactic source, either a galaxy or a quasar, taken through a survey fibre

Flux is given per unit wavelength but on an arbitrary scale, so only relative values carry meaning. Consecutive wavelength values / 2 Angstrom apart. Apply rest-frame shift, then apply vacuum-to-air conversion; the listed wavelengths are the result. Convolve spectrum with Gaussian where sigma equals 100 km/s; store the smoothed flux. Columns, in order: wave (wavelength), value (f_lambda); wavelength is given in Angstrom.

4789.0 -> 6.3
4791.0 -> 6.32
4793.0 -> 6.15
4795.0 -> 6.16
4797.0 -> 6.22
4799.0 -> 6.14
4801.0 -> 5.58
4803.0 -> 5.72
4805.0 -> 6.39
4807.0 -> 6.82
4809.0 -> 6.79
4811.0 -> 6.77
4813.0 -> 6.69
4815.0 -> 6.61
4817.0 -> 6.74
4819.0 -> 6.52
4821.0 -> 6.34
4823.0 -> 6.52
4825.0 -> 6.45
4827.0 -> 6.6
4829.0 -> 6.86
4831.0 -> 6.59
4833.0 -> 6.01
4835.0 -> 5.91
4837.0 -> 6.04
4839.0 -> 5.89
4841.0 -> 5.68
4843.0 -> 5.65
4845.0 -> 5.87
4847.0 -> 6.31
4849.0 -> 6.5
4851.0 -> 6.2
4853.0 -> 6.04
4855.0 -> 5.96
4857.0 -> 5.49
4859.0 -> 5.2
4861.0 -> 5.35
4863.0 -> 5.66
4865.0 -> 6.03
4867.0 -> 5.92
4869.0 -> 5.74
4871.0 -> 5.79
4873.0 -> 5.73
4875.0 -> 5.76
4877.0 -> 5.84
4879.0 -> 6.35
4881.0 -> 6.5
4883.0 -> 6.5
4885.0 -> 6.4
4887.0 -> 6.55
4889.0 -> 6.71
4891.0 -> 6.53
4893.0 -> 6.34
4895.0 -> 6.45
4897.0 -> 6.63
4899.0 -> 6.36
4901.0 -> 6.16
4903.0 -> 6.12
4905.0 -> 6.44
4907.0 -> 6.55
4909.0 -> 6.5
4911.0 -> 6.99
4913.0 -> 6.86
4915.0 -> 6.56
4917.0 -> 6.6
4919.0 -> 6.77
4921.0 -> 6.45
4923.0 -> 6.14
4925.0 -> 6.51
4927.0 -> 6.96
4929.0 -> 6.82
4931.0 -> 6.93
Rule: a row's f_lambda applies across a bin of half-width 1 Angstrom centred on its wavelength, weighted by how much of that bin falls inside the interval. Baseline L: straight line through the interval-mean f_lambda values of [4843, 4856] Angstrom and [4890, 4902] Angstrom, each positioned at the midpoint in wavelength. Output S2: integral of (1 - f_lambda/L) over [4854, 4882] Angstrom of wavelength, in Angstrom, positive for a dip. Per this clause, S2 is 1.9 Angstrom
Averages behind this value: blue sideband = 6.11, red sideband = 6.41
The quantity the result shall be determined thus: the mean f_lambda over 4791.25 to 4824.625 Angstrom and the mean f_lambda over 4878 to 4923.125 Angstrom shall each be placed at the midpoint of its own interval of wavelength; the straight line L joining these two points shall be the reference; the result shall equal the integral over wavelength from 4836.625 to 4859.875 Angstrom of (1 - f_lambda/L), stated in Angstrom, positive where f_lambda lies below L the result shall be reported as 1.9 Angstrom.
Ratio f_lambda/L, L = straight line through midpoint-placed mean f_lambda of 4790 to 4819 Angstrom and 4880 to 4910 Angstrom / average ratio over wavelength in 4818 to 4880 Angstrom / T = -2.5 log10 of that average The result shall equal 0.07 mag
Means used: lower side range 6.37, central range 6.03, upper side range 6.45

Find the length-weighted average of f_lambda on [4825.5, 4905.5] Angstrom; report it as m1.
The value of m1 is 6.12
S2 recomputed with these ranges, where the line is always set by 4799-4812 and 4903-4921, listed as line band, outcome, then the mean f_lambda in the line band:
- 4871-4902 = 1.2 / 6.3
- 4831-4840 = 0.5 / 6.03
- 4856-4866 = 1.4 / 5.55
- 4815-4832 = -0.5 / 6.58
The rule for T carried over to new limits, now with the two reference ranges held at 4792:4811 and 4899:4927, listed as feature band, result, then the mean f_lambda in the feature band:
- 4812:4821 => -0.054 mag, 6.61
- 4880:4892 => -0.013 mag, 6.53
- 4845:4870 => 0.092 mag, 5.87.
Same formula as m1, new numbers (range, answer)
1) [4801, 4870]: 6.16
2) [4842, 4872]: 5.85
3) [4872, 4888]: 6.2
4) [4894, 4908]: 6.39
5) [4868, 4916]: 6.35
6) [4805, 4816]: 6.7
